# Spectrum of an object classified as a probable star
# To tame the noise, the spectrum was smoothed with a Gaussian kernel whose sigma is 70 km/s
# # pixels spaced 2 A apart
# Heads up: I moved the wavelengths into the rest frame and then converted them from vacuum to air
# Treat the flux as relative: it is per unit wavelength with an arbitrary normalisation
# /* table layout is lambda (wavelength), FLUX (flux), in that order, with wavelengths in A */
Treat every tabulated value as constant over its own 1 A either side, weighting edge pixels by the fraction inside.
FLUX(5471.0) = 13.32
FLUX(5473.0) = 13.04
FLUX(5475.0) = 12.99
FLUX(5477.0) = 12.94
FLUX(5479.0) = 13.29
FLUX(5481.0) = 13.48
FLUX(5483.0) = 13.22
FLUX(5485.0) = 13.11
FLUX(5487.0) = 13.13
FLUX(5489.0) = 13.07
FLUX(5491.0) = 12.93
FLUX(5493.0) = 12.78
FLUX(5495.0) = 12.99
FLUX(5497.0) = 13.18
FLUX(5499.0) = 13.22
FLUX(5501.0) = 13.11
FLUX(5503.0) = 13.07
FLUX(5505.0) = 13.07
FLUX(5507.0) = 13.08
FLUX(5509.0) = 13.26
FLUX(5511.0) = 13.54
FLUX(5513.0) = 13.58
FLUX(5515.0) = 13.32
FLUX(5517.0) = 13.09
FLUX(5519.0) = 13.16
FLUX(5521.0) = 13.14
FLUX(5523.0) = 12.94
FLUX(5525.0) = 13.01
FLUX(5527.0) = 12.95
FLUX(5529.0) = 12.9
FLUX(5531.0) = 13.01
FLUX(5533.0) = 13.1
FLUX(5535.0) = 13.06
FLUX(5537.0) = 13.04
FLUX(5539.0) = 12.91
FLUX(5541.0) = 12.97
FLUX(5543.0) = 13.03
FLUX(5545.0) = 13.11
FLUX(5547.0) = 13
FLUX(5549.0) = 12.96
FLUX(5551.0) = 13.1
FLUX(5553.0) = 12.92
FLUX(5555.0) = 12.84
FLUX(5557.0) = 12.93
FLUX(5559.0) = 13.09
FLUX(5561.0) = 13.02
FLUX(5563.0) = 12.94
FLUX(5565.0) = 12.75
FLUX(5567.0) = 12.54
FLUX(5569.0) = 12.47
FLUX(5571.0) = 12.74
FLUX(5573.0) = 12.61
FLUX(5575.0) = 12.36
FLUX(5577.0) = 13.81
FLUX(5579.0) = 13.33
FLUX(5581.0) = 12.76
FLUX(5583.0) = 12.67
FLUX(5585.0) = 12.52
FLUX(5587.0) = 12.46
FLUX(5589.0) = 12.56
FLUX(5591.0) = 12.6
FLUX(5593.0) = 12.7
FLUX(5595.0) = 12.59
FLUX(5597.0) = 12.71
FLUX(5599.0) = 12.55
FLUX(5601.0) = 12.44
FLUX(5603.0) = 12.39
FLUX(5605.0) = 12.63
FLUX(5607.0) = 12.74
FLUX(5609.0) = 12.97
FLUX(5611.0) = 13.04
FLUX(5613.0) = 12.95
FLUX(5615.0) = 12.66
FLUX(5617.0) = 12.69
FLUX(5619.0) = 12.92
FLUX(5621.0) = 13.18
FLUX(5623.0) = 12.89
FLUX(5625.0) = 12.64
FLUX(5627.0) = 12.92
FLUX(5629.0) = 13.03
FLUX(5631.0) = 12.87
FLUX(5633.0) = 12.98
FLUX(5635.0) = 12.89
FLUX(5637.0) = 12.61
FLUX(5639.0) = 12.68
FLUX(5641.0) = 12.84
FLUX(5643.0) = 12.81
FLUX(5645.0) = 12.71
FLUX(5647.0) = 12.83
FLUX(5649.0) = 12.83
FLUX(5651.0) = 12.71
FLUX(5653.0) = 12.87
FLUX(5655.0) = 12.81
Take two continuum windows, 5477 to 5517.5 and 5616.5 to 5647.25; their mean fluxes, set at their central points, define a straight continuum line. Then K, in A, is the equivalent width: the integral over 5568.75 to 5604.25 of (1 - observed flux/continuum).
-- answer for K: 0.74 A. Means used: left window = 13.2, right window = 12.8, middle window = 12.7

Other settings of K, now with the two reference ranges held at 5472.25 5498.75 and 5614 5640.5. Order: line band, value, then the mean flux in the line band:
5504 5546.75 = -0.3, 13.1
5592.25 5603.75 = 0.3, 12.6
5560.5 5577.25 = 0.2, 12.8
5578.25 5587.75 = 0.1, 12.7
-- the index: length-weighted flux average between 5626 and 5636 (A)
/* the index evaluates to 12.9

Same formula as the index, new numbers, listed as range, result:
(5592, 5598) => 12.7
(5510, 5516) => 13.5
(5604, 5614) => 12.9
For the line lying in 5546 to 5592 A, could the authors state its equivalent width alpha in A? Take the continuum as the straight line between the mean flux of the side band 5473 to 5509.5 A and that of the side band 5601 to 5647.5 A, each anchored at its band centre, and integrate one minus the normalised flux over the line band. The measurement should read 0.4 A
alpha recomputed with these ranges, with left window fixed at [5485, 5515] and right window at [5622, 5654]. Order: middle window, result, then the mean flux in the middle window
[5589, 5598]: 0.20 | 12.6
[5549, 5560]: 0.04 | 13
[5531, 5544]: 0.04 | 13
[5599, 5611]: 0.22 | 12.7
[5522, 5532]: 0.09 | 13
